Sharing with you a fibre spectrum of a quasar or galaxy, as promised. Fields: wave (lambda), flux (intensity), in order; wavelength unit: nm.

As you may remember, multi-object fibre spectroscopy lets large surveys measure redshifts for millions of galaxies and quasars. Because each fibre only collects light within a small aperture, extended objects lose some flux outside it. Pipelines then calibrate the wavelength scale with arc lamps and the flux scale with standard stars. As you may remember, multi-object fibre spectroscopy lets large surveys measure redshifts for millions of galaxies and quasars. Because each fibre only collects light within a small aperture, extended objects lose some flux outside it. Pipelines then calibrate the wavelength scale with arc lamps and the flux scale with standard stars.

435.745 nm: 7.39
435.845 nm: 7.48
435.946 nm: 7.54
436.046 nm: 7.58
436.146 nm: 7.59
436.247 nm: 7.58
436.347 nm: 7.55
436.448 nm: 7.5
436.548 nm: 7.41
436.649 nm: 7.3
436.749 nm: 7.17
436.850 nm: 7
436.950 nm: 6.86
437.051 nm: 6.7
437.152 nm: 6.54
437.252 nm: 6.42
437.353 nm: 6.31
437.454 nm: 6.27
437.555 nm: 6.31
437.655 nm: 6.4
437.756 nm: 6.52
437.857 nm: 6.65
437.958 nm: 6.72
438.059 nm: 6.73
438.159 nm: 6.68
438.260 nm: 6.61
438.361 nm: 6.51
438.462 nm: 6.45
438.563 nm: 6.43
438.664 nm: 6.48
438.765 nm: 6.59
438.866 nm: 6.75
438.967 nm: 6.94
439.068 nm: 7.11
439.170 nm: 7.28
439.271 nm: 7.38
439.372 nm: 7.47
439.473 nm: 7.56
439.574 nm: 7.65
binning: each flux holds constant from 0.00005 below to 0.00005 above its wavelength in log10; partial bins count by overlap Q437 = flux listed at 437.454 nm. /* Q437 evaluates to 6.27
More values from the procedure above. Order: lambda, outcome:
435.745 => 7.39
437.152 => 6.54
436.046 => 7.58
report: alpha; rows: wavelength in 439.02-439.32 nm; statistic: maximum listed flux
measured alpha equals 7.38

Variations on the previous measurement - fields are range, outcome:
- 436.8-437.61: 7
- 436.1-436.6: 7.59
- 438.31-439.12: 7.11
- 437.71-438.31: 6.73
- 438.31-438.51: 6.51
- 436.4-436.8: 7.5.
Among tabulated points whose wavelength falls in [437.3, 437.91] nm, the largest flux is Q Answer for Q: 6.65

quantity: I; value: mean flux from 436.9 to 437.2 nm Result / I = 6.69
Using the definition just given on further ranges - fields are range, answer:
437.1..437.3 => 6.49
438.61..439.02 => 6.69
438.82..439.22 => 7.01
